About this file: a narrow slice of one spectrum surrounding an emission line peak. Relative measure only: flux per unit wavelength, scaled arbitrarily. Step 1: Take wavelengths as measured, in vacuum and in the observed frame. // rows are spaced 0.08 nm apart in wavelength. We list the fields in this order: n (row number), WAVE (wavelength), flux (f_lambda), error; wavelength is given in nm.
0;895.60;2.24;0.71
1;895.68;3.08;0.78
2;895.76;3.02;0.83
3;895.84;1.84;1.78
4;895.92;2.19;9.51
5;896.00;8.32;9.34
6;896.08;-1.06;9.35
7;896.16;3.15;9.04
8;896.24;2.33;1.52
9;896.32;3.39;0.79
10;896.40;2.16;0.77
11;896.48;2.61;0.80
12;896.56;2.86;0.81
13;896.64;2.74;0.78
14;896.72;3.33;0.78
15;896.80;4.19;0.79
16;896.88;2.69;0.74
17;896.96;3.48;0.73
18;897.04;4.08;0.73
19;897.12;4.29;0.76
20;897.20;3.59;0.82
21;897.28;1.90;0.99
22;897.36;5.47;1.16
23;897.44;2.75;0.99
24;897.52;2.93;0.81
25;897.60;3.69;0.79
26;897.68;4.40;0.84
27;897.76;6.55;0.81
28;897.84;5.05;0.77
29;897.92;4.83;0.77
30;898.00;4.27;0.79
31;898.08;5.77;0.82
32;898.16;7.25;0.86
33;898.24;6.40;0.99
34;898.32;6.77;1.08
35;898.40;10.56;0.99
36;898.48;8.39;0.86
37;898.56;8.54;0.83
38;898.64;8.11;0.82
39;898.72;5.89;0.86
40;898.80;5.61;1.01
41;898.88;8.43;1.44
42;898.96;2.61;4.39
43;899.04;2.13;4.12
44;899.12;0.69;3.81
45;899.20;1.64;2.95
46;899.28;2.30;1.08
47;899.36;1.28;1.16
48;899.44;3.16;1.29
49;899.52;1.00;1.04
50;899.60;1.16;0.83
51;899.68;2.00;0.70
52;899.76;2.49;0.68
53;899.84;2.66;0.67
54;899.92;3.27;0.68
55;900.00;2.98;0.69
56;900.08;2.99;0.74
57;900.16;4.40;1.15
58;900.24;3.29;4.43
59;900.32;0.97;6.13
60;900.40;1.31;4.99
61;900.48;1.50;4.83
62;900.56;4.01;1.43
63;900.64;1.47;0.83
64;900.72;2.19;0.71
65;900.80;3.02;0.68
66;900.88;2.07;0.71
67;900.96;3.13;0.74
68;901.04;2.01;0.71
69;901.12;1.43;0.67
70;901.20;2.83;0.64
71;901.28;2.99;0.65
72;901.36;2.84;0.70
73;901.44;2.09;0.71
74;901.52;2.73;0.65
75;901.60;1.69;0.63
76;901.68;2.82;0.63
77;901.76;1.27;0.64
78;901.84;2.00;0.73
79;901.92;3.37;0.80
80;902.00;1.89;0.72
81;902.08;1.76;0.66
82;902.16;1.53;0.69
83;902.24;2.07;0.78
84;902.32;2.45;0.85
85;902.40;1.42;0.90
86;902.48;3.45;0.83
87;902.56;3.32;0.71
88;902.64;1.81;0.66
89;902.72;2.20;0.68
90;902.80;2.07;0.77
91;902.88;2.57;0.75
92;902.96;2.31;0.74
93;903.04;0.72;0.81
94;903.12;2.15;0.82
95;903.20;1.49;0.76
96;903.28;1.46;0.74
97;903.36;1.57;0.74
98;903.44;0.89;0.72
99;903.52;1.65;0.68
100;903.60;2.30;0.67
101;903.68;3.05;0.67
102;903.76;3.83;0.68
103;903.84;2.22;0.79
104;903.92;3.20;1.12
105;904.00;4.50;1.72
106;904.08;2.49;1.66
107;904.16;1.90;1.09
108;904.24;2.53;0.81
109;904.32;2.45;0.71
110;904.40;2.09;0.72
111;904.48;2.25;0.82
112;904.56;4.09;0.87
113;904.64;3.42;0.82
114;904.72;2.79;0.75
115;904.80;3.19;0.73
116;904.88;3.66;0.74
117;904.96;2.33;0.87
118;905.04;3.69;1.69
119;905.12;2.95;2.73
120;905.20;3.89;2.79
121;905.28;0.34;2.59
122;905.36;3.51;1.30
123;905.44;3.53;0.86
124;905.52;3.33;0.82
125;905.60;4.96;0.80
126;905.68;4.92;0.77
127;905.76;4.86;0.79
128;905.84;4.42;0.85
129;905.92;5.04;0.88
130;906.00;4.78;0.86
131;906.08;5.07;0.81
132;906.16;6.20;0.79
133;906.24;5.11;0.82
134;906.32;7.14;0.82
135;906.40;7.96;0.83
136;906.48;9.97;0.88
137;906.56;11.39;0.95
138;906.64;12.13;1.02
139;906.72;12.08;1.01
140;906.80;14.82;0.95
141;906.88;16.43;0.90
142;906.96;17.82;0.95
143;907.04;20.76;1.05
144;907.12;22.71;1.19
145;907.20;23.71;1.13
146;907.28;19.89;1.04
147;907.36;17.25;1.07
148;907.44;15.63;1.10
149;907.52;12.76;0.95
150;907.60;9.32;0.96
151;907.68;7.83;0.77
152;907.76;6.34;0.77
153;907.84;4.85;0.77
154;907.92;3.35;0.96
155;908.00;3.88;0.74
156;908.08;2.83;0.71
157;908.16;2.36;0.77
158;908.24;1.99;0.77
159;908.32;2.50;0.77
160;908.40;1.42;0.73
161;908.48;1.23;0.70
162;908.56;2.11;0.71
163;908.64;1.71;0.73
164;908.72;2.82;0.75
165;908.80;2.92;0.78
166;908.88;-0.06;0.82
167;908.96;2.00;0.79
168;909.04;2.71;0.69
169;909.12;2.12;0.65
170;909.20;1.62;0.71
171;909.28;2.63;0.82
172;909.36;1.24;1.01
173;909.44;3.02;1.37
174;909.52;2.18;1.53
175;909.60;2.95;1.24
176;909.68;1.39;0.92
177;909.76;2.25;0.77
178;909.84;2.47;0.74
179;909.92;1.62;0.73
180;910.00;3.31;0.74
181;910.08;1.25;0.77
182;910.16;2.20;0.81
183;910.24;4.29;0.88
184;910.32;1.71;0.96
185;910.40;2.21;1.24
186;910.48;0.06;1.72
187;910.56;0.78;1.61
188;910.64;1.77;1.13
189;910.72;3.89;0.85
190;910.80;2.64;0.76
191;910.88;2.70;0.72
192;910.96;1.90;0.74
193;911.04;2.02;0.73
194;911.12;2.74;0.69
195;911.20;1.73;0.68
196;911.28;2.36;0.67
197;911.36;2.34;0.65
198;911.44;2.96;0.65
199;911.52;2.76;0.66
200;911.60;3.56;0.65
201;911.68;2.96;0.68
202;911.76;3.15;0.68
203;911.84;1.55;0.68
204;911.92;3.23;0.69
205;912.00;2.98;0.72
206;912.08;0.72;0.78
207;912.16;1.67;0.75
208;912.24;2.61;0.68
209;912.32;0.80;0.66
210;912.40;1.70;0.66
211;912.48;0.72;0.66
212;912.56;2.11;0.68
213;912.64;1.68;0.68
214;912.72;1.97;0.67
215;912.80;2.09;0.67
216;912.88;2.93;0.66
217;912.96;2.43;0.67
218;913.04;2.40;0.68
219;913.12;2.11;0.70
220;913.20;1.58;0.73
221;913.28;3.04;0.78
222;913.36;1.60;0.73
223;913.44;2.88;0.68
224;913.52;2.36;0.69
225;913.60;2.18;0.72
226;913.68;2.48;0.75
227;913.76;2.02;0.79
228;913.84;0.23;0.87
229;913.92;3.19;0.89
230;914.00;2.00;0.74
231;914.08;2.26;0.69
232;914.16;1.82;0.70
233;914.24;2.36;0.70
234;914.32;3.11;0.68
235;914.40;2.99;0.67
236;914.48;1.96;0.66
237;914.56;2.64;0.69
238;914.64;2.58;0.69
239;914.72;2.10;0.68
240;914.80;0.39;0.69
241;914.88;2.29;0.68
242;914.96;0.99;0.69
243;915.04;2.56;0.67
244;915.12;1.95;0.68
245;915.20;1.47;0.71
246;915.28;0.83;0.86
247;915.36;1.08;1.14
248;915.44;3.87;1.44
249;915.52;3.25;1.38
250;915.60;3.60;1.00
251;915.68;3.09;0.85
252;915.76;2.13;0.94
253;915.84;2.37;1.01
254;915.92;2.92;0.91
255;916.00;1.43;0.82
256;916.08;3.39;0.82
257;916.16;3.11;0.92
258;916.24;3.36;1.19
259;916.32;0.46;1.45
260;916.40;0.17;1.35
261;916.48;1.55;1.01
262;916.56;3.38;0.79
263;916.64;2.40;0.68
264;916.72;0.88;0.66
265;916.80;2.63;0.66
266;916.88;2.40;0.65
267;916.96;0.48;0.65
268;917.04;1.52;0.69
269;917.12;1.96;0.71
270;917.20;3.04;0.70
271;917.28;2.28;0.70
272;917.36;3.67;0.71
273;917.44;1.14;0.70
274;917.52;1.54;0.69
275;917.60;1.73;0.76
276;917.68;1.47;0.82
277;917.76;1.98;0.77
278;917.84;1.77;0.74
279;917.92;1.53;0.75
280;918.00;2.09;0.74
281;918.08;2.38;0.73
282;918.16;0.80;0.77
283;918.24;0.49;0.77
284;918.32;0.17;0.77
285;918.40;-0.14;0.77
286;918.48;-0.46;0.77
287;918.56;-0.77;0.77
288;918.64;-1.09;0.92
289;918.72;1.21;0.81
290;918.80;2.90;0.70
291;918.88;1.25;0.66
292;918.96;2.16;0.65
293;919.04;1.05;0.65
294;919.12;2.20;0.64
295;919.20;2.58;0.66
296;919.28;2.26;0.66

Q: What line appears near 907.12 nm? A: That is [O III] 5007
